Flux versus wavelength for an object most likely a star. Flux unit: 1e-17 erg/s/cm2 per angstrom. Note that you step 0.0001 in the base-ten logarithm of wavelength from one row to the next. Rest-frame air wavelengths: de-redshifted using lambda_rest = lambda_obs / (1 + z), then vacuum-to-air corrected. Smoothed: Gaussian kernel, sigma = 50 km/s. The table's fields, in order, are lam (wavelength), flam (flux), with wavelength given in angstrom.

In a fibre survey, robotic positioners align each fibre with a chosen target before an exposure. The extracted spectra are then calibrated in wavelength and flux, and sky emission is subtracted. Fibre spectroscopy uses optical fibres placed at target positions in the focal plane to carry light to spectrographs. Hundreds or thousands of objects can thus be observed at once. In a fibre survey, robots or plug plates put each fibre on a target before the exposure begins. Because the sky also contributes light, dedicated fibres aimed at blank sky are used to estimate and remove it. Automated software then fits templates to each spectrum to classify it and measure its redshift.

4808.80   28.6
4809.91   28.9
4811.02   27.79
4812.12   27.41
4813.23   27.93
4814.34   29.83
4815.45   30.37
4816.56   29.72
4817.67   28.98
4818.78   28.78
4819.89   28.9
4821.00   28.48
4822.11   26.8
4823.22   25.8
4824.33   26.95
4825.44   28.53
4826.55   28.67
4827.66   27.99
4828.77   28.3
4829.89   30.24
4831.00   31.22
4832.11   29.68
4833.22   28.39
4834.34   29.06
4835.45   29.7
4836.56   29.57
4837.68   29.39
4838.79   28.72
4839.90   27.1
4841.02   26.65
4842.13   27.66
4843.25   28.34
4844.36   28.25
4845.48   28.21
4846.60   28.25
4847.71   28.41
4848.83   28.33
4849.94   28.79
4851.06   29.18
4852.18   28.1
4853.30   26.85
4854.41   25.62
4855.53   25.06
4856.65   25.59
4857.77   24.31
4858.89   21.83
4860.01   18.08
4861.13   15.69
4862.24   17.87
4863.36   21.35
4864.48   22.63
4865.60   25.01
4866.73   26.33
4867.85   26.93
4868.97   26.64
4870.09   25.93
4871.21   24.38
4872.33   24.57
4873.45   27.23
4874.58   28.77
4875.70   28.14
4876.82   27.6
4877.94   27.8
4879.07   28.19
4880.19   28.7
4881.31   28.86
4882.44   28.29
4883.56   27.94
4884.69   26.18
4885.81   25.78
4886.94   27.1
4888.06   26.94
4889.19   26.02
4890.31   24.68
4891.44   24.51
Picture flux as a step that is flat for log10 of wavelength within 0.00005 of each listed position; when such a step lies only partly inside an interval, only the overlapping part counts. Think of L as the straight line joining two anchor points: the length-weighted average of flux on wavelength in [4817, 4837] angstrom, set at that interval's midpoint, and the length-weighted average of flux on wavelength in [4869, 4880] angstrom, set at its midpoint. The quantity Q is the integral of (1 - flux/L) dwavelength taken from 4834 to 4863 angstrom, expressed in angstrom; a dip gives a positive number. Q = 1.74 angstrom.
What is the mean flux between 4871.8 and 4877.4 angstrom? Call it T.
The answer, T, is 27.3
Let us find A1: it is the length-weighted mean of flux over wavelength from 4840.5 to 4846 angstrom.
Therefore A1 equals 27.8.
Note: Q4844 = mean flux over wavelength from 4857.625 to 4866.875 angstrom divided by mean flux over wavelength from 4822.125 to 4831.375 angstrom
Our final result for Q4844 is 0.75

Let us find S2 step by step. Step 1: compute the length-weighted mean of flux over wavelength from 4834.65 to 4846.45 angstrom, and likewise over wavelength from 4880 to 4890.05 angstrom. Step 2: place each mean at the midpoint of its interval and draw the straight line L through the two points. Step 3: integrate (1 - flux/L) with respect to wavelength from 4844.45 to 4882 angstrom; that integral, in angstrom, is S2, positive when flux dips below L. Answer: 2.7 angstrom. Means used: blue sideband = 28.4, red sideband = 27.2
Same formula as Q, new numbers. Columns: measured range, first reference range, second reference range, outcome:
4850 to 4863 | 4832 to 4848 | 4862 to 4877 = 1.52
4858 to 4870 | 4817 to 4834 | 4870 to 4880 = 2.17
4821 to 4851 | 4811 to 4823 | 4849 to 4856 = -0.54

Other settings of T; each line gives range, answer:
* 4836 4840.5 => 28.7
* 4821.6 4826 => 27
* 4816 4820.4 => 29.1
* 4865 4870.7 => 26.1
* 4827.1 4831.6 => 29.4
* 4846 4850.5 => 28.5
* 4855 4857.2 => 25.3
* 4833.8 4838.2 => 29.4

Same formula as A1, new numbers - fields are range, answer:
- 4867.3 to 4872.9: 25.7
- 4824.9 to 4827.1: 28.6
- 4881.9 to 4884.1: 28.2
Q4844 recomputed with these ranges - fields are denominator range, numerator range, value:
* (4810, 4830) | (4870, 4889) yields 0.96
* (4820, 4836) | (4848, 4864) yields 0.84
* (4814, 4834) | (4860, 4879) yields 0.86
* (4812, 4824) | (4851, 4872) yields 0.84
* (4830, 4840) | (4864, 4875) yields 0.88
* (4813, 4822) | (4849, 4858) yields 0.92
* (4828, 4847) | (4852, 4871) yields 0.82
